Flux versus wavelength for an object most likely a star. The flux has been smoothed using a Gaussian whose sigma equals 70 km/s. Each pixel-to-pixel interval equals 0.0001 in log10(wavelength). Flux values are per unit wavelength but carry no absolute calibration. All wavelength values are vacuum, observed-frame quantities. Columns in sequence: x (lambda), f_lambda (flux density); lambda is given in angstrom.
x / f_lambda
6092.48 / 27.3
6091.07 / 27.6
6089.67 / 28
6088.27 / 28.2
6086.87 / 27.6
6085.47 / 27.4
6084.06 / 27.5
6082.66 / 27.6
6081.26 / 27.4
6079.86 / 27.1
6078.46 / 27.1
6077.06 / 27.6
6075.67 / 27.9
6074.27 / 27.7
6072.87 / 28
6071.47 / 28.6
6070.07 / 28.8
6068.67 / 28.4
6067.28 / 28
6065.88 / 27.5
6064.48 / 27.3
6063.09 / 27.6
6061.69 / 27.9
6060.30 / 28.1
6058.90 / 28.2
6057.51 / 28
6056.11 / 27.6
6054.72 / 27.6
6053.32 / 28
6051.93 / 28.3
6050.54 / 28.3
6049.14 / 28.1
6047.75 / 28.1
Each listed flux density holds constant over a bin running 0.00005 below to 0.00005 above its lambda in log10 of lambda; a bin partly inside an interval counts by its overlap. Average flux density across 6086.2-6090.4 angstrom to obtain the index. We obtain 28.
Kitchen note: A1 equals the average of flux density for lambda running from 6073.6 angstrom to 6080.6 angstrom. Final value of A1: 27.5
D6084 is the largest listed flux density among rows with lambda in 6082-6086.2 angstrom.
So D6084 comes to 27.6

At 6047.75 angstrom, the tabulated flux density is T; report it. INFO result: 28.1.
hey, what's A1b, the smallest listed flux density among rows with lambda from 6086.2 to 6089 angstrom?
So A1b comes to 27.6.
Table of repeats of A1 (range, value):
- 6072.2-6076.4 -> 27.9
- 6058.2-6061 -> 28.2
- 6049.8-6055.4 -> 28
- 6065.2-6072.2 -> 28.3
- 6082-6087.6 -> 27.5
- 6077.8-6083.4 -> 27.3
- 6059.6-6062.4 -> 28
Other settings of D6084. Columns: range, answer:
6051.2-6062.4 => 28.3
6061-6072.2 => 28.8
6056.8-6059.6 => 28.2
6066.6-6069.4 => 28.4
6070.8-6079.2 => 28.6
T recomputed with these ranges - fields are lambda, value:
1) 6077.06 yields 27.6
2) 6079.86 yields 27.1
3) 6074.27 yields 27.7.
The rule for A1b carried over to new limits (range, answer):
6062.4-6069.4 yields 27.3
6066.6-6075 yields 27.7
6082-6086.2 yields 27.4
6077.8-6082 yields 27.1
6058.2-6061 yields 28.1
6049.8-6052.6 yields 28.3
